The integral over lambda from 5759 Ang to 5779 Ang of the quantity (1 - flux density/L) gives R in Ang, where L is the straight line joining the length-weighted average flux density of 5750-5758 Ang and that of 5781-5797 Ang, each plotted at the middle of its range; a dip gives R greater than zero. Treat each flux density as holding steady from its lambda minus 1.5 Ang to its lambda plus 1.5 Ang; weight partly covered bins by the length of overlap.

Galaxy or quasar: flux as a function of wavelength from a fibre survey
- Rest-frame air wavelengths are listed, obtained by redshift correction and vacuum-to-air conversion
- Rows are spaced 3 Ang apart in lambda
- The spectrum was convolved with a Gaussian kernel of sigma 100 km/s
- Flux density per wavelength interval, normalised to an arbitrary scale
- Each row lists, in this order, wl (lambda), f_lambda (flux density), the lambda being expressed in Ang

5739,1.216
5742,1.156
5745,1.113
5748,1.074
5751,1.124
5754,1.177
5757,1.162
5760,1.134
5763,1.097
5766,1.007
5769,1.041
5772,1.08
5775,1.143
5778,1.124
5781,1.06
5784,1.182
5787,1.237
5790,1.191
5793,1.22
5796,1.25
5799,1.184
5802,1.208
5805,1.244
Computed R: 1.5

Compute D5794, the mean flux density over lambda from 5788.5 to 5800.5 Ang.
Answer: 1.21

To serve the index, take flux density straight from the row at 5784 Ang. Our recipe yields 1.182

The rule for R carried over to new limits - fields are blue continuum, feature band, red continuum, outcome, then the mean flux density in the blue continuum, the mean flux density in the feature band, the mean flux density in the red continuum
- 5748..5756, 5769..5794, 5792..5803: 0.9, 1.14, 1.15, 1.22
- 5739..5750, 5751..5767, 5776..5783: 0.0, 1.13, 1.12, 1.1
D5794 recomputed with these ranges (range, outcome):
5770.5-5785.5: 1.12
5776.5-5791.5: 1.16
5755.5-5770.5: 1.09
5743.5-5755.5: 1.12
